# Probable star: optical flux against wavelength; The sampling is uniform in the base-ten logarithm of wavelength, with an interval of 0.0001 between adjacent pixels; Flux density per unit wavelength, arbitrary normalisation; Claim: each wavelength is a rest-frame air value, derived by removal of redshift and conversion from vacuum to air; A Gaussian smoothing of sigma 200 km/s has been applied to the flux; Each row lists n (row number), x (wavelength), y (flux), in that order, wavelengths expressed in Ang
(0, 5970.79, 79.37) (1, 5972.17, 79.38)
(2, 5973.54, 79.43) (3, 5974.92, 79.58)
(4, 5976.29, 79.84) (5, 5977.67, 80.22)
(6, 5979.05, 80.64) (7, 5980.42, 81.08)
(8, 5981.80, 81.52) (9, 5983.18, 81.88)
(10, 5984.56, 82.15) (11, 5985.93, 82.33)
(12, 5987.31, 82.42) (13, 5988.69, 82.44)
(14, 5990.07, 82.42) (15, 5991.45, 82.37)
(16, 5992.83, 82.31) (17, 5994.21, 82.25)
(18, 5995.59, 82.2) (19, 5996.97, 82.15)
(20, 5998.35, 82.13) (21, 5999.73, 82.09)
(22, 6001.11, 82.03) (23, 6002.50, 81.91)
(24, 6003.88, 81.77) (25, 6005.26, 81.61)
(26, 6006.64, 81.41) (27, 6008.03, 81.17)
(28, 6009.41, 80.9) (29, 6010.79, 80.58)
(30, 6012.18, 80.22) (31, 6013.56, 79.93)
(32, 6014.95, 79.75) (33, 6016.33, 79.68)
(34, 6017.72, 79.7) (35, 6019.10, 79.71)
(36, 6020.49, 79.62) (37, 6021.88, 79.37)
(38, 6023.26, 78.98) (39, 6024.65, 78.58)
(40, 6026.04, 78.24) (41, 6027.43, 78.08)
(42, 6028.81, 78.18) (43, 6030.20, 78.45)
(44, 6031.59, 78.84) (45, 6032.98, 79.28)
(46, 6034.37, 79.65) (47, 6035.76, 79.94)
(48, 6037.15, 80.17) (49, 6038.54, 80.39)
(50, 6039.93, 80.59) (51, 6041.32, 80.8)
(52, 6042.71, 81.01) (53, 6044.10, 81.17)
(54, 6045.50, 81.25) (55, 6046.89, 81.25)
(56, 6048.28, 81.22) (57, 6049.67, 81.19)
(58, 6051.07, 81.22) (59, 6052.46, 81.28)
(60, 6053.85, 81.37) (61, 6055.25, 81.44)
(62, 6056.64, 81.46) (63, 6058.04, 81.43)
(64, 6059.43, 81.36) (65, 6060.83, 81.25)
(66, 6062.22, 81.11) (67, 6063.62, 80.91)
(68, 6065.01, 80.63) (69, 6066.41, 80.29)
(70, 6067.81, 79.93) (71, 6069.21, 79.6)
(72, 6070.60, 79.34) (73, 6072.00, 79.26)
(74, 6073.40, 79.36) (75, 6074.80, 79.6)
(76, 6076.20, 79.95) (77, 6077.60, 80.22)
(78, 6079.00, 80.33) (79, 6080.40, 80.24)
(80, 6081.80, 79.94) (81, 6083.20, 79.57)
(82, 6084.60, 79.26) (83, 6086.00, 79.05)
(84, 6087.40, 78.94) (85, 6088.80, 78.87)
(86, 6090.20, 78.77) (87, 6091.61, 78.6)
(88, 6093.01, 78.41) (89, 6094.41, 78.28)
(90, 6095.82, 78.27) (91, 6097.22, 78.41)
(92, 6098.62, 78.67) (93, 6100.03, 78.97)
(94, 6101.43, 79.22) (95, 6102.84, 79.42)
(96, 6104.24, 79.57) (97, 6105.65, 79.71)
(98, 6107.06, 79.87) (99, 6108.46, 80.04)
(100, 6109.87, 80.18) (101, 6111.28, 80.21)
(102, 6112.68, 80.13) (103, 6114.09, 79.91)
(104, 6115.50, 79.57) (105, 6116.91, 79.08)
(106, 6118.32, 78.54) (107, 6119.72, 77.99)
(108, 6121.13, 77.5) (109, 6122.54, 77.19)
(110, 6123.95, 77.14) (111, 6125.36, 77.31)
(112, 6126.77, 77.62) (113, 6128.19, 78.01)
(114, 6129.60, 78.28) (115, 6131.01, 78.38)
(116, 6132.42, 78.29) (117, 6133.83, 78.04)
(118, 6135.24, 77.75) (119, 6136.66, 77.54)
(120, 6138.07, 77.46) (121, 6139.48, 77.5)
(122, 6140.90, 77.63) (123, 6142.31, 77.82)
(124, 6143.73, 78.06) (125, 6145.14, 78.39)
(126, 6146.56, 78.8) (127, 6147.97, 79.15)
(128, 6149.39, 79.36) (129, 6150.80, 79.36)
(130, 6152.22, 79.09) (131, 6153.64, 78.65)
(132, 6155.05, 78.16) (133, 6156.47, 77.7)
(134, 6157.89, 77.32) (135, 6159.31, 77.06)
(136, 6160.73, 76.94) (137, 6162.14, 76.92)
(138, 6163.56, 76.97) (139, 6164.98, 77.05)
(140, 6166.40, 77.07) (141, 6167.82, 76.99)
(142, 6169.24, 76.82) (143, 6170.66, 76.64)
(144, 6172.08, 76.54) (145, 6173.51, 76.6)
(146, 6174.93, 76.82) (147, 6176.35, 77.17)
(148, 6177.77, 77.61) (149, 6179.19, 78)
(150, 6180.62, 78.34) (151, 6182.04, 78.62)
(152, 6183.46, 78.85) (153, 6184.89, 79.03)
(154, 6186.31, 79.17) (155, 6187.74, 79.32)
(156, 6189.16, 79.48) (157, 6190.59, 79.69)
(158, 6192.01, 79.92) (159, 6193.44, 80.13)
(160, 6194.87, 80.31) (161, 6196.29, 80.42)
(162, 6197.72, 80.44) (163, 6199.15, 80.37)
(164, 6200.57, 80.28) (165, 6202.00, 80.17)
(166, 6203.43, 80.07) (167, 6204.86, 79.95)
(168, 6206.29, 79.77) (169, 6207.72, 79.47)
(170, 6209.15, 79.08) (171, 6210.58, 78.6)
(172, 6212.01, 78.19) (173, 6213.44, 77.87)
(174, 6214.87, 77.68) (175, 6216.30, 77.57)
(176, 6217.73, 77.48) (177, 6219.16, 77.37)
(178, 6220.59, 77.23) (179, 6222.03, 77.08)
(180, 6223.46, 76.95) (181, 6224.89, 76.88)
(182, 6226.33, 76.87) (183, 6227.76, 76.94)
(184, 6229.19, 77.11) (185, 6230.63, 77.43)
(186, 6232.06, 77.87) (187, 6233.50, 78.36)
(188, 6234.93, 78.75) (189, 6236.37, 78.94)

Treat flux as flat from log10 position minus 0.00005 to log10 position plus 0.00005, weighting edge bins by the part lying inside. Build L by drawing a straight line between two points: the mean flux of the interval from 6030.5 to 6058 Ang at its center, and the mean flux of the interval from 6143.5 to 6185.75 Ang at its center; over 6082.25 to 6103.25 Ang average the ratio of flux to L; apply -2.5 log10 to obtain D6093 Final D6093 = 0.009 mag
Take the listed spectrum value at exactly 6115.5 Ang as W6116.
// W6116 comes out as 79.57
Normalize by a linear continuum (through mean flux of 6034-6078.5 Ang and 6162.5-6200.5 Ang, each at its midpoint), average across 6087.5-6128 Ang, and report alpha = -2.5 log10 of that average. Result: 0.01 mag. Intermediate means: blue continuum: 80.6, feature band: 78.8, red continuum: 78.4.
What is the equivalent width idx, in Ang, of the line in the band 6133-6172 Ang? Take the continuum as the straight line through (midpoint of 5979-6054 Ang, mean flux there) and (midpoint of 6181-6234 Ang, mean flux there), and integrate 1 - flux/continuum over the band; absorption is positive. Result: 0.8 Ang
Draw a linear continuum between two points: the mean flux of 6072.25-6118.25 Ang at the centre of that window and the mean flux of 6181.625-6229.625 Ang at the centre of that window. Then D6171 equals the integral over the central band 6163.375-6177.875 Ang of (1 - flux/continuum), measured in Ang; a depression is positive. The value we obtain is 0.4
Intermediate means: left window 79.4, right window 78.8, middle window 76.9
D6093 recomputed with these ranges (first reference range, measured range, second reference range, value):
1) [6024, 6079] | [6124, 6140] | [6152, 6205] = 0.02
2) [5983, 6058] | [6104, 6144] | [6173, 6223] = 0.02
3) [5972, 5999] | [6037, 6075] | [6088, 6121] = -0.01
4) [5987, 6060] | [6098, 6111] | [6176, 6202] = 0.01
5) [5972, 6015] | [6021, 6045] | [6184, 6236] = 0.02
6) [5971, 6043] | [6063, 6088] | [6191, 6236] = 0.00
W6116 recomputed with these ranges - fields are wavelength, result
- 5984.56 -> 82.15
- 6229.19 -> 77.11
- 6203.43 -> 80.07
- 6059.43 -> 81.36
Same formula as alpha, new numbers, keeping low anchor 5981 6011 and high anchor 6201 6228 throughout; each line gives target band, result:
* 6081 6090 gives 0.015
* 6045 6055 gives -0.004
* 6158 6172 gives 0.029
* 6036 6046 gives 0.006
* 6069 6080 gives 0.012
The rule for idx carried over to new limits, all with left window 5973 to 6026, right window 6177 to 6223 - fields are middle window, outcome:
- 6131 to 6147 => 0.3 Ang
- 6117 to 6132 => 0.4 Ang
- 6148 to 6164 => 0.3 Ang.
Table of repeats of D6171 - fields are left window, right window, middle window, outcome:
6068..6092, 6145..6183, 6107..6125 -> -0.1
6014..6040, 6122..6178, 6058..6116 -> -0.9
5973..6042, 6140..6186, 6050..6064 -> -0.3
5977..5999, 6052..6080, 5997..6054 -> 0.6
